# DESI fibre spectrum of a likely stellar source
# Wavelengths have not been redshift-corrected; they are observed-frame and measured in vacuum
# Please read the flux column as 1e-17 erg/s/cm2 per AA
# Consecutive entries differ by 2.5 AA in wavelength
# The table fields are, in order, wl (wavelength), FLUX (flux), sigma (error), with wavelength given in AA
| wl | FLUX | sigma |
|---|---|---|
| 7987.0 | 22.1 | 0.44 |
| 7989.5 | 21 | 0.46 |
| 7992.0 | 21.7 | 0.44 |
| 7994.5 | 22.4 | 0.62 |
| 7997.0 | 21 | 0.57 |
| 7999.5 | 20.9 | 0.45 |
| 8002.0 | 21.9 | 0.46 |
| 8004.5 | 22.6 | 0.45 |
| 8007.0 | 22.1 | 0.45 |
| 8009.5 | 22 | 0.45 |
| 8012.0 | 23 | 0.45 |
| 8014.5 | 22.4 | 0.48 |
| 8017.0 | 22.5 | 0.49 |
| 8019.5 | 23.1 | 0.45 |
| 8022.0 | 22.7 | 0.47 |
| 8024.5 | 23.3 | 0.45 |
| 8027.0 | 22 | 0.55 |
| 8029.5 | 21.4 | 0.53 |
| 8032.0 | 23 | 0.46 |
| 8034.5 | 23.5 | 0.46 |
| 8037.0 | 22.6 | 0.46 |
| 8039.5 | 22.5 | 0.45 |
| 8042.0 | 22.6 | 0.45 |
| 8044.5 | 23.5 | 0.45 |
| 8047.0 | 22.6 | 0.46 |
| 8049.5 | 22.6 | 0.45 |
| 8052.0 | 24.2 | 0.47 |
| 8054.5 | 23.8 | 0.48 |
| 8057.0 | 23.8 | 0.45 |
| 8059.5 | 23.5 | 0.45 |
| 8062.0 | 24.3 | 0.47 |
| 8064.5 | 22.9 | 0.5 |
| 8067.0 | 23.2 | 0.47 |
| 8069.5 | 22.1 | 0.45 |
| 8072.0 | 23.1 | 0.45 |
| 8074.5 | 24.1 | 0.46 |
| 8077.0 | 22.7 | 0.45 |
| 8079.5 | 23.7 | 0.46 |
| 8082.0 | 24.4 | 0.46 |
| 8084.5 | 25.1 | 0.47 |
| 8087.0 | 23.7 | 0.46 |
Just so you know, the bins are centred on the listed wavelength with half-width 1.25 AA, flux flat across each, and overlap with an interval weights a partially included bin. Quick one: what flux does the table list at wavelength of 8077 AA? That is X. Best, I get 22.7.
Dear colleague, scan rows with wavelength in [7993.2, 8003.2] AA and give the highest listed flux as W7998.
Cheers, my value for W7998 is 22.4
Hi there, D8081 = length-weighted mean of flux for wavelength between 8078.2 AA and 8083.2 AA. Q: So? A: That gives 24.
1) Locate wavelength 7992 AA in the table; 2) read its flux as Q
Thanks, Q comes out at 21.7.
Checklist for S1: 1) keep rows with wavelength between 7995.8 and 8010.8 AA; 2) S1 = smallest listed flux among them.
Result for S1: 20.9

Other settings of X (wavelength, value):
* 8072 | 23.1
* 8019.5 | 23.1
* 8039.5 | 22.5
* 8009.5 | 22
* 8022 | 22.7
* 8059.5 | 23.5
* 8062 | 24.3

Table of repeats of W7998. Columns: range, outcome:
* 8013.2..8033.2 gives 23.3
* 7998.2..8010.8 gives 22.6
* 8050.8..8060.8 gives 24.2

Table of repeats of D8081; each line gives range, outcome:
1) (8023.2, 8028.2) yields 22.7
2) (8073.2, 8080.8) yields 23.5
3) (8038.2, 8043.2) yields 22.6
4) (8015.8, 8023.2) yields 22.8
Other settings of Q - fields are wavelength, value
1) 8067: 23.2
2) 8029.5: 21.4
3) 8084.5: 25.1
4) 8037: 22.6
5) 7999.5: 20.9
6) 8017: 22.5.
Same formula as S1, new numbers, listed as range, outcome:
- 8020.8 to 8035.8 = 21.4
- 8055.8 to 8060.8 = 23.5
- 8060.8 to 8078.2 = 22.1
